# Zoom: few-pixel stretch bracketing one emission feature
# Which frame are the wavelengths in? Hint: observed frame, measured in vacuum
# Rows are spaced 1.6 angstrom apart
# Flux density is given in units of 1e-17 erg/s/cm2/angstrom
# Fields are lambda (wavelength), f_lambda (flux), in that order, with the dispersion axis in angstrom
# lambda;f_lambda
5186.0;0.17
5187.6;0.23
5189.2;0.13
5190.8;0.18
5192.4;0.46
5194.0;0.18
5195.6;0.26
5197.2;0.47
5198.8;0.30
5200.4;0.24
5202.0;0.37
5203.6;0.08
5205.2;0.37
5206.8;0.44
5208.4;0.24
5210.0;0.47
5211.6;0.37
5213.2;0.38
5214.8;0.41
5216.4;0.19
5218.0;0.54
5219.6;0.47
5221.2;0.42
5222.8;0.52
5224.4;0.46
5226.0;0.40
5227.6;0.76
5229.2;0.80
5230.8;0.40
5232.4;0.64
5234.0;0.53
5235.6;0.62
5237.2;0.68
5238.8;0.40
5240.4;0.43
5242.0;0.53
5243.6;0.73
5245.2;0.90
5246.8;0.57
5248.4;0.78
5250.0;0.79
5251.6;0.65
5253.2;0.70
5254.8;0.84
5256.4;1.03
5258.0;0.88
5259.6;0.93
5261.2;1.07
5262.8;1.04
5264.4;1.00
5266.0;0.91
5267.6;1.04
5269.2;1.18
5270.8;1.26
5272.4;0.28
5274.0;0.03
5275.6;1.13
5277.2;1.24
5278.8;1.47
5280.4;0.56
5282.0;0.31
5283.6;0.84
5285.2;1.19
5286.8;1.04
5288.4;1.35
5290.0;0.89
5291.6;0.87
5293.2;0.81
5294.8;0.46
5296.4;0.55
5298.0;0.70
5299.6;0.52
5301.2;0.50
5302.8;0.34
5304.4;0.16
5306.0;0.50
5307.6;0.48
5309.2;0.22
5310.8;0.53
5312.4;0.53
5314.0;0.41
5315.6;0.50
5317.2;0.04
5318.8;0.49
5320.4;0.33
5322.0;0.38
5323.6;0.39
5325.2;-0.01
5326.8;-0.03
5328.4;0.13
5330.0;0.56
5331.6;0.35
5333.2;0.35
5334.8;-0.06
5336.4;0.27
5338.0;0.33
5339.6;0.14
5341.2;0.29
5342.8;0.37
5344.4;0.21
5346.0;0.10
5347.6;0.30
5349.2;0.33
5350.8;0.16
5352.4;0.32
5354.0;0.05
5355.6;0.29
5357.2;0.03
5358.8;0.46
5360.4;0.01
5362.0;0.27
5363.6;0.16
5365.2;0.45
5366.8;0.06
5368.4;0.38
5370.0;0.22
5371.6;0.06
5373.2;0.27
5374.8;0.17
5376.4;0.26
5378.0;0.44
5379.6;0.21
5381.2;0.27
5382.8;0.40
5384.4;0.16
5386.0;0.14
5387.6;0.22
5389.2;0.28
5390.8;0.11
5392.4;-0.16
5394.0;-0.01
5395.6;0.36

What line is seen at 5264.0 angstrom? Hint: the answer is C IV 1549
